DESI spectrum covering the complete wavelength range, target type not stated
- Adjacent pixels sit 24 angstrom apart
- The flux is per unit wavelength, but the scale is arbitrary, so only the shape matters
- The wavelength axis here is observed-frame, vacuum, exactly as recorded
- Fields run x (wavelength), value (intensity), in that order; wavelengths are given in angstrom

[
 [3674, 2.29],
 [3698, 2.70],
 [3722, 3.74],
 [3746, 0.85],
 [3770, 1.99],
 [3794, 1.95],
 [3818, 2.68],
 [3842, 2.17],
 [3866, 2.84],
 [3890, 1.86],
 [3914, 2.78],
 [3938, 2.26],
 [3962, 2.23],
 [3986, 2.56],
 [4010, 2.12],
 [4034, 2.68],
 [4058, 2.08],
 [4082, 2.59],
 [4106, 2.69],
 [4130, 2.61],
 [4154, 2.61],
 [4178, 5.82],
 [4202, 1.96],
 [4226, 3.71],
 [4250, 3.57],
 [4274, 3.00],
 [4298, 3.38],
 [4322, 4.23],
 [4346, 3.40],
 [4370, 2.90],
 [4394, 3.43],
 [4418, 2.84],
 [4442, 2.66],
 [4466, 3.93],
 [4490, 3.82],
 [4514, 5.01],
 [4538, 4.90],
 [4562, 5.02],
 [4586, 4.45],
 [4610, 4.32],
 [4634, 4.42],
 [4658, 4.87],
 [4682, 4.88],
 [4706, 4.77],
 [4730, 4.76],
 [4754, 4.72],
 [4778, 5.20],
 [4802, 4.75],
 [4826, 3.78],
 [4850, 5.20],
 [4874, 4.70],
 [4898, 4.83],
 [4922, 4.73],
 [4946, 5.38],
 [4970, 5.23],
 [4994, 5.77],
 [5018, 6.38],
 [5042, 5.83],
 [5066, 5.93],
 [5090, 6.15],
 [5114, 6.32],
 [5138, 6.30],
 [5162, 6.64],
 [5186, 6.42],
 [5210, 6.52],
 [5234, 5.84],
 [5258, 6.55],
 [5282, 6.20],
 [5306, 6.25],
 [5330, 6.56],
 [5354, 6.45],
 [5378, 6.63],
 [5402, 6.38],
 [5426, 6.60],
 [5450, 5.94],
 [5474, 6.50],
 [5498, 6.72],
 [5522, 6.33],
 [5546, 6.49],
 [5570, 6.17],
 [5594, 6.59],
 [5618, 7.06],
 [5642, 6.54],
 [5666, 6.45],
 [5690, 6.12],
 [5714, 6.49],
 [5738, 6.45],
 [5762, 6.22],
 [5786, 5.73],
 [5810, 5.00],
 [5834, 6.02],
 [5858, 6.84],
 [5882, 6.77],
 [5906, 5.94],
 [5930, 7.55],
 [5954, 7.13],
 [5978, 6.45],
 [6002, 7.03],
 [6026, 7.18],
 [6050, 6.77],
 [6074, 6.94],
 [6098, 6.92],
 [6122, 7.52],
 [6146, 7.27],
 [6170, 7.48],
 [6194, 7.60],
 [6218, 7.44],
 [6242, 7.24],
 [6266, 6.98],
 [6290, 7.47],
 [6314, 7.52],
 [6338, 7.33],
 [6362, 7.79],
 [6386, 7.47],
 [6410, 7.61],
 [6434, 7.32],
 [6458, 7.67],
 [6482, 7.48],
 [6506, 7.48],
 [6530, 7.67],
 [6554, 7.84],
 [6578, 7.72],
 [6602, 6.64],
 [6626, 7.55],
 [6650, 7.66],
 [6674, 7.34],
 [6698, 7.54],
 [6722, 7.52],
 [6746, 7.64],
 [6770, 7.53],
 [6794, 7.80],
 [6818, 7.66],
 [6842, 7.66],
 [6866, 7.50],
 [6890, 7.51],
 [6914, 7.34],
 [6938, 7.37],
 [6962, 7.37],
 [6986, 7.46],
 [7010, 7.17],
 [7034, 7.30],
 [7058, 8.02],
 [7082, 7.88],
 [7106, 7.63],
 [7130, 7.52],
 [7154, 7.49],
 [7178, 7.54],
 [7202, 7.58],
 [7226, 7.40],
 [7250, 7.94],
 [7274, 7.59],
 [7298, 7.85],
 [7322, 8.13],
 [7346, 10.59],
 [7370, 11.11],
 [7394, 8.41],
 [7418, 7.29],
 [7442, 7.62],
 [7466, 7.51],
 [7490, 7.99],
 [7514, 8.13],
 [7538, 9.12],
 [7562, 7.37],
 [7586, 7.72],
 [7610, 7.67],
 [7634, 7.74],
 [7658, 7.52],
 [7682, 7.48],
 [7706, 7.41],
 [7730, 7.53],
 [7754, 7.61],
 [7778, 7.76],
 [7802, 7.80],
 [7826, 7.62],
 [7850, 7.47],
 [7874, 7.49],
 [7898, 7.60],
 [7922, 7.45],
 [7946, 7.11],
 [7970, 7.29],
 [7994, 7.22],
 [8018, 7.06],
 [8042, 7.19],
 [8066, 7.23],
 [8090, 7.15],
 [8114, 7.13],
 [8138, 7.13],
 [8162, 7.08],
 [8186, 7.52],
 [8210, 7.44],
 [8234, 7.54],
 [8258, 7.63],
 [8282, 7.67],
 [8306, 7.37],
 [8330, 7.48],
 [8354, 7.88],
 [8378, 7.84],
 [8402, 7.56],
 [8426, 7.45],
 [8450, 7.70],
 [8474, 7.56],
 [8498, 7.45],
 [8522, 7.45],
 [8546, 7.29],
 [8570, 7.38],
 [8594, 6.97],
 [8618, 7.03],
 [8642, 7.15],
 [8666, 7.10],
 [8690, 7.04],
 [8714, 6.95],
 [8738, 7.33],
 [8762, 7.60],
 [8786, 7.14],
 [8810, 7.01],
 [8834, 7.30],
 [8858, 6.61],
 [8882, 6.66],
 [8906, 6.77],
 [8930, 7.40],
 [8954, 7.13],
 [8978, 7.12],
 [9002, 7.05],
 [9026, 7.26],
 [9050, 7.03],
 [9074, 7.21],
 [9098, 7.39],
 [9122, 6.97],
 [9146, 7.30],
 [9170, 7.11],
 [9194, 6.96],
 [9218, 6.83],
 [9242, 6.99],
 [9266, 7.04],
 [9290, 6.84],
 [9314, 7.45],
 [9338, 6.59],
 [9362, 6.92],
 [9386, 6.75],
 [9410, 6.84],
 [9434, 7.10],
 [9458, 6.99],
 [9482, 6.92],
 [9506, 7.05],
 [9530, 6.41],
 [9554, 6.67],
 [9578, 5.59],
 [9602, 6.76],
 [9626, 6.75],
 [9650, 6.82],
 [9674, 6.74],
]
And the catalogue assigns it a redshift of 0.120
